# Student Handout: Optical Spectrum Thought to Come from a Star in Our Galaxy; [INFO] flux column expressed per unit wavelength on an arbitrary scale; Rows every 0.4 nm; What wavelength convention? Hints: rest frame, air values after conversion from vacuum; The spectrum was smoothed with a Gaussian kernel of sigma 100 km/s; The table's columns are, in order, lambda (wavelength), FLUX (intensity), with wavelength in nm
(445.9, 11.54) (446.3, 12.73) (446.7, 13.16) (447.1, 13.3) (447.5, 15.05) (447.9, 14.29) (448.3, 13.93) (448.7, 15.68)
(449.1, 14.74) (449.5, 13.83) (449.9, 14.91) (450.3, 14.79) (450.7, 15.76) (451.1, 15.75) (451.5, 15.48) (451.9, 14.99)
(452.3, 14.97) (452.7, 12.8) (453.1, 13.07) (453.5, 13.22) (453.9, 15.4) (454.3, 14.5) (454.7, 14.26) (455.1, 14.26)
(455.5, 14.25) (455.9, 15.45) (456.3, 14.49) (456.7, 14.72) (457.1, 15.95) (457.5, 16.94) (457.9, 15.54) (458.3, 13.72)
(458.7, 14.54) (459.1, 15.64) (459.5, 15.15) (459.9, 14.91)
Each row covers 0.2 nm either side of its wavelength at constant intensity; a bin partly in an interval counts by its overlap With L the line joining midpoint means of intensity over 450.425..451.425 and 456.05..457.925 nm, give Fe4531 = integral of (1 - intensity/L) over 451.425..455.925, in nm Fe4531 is 0.368 nm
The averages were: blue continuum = 15.6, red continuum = 15.5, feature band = 14.3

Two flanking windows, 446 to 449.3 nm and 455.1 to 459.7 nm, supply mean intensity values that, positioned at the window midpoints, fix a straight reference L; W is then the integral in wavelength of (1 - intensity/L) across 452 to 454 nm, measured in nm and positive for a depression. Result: 0.10 nm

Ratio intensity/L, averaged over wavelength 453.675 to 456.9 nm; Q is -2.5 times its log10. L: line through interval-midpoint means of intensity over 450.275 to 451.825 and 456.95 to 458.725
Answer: 0.06 mag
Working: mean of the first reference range 15.5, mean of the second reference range 15.4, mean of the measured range 14.7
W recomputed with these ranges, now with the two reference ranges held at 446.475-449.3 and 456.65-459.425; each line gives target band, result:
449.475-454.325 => 0.03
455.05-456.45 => 0.04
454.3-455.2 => 0.04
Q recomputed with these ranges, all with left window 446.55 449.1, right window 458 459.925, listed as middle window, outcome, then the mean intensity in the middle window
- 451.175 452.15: -0.06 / 15.3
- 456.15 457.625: -0.05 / 15.5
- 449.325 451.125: -0.04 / 15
